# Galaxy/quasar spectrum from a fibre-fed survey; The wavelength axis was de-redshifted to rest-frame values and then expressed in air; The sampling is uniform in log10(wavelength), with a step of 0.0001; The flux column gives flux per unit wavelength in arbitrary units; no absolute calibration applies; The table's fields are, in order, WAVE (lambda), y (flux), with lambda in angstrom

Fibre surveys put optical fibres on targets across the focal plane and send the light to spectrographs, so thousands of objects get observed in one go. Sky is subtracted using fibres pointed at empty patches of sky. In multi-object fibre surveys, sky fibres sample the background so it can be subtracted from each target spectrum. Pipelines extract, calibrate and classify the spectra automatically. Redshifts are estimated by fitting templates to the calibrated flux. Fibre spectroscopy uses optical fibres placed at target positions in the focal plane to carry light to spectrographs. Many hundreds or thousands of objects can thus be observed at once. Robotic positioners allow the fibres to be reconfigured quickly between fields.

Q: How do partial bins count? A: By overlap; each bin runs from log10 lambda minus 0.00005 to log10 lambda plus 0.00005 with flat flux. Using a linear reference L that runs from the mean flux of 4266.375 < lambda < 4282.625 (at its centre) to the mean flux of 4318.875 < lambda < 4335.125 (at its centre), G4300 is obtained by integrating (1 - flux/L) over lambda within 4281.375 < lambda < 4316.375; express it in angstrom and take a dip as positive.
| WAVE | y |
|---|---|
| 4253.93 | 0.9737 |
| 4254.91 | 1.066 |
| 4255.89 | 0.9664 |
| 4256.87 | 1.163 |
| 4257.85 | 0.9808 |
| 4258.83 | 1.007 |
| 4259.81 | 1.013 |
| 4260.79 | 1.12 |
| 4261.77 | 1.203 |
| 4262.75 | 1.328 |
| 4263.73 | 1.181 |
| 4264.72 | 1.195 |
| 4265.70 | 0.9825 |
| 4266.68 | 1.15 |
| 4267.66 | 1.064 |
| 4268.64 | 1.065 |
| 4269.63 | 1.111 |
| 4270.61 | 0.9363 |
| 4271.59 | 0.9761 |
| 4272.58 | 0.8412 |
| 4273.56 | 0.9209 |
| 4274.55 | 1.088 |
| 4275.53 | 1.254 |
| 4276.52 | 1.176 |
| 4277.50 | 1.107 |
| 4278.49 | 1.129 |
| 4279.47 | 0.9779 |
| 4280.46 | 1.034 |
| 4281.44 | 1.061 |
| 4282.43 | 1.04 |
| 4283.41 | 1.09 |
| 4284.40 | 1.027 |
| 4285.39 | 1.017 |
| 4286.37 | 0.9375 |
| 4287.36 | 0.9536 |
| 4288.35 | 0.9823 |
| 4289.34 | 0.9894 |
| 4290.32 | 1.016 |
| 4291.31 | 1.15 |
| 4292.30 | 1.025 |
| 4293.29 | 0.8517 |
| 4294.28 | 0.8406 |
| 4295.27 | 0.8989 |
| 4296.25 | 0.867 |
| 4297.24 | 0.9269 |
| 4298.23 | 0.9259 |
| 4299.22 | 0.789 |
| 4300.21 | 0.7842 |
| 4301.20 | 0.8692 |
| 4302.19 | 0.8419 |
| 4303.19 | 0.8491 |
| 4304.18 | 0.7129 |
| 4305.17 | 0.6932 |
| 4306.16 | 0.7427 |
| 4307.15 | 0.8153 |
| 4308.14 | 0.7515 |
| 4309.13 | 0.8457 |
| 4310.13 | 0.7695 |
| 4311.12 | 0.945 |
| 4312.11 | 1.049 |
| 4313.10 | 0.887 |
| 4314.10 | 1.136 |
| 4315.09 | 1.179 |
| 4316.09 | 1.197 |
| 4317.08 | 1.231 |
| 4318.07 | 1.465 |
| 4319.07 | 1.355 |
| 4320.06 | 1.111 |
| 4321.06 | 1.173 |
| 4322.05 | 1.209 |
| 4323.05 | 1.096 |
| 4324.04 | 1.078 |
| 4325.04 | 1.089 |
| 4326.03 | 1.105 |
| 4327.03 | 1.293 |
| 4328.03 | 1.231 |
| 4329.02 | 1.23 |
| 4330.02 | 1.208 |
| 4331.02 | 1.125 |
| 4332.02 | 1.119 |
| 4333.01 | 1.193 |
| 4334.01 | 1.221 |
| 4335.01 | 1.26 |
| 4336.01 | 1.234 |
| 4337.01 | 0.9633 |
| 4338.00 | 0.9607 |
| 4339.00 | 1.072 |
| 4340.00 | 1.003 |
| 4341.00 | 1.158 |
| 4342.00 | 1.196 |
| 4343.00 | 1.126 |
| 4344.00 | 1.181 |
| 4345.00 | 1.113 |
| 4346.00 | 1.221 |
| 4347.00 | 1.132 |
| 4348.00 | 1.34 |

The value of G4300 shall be 5.8 angstrom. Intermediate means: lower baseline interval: 1.05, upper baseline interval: 1.18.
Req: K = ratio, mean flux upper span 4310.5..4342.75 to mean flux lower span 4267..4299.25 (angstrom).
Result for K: 1.1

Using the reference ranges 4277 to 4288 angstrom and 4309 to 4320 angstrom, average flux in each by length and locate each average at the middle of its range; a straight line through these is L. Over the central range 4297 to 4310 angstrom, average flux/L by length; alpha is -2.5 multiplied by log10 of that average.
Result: 0.32 mag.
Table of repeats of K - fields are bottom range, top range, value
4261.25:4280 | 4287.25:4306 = 0.82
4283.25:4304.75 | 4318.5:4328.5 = 1.28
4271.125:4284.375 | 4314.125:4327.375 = 1.14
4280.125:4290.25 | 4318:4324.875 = 1.17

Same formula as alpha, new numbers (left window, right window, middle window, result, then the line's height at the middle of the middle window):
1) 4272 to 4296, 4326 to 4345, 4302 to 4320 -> 0.12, 1.09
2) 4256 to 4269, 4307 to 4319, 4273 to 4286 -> 0.02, 1.09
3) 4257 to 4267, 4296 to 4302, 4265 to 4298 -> -0.04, 0.981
